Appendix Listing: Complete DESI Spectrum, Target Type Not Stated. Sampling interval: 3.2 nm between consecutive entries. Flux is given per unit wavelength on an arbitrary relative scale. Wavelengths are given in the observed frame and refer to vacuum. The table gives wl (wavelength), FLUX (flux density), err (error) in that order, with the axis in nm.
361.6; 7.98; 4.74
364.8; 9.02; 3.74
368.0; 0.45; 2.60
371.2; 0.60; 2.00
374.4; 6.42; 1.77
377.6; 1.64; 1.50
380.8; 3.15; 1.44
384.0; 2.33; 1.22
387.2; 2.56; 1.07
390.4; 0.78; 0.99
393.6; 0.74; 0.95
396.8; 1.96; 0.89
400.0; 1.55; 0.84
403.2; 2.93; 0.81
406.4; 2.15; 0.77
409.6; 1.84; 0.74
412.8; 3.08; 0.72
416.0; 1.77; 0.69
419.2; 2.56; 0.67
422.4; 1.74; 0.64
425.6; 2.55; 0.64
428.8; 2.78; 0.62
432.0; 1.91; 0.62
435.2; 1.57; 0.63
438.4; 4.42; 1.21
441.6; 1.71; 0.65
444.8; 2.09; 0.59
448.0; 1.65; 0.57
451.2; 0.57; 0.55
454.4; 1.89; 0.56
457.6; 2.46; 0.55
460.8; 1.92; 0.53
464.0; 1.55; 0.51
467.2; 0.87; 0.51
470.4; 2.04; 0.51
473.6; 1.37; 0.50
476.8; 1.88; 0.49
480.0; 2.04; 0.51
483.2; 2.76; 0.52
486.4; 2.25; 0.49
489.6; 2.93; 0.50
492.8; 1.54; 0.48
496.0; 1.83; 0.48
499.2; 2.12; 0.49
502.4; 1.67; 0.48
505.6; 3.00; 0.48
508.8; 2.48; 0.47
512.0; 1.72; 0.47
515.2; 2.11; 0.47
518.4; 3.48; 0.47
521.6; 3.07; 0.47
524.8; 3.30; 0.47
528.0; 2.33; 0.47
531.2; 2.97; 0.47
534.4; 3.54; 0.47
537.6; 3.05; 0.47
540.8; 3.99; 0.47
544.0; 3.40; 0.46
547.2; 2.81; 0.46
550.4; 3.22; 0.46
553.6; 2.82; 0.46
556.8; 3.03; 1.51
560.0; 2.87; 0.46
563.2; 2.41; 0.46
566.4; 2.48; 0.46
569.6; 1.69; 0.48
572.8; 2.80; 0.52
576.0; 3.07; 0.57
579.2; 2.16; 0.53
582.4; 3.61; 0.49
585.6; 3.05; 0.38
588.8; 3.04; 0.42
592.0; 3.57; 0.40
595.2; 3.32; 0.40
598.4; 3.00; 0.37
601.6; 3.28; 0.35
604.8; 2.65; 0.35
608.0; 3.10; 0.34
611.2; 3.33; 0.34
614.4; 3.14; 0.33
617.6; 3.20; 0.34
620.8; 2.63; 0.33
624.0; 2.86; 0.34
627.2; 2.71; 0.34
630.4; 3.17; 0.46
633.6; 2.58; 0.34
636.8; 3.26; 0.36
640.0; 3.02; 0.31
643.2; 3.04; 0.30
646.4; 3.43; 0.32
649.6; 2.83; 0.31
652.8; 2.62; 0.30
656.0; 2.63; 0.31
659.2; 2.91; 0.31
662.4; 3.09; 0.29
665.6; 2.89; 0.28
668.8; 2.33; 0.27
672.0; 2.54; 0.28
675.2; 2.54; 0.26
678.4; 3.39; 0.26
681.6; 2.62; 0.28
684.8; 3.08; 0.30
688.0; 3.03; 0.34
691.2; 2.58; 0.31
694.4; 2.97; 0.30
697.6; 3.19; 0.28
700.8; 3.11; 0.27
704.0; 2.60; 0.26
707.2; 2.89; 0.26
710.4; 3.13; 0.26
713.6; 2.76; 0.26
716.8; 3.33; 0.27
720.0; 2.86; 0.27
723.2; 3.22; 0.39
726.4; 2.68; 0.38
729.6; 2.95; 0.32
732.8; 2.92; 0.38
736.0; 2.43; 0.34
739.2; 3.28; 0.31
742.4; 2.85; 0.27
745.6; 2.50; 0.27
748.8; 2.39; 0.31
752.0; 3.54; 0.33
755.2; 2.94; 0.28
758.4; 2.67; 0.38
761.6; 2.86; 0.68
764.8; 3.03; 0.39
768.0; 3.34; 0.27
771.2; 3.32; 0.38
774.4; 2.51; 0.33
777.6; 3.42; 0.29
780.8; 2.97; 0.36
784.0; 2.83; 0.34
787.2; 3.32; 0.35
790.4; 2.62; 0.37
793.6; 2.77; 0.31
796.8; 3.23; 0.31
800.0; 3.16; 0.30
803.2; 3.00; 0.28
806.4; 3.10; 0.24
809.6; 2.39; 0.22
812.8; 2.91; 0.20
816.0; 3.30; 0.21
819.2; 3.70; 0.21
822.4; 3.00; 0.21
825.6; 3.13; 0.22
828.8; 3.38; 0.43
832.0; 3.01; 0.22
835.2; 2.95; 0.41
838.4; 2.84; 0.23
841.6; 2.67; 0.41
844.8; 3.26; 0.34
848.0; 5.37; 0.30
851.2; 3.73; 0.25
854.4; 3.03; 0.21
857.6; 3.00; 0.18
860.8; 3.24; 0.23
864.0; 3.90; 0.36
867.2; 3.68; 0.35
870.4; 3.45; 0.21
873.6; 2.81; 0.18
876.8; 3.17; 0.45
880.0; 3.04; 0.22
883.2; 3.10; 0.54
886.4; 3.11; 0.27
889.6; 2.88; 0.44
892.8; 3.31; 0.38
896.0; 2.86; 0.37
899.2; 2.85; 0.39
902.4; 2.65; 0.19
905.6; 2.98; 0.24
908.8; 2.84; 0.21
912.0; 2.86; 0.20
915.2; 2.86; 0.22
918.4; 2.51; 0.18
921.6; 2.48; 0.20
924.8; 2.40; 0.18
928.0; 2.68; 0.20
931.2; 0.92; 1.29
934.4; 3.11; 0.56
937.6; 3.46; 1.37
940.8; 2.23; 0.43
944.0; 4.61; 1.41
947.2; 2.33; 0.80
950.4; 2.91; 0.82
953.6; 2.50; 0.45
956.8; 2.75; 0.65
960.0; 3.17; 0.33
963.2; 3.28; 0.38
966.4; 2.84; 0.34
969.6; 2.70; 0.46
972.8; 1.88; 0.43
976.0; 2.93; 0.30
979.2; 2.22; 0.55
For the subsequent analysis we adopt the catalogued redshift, 0.29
